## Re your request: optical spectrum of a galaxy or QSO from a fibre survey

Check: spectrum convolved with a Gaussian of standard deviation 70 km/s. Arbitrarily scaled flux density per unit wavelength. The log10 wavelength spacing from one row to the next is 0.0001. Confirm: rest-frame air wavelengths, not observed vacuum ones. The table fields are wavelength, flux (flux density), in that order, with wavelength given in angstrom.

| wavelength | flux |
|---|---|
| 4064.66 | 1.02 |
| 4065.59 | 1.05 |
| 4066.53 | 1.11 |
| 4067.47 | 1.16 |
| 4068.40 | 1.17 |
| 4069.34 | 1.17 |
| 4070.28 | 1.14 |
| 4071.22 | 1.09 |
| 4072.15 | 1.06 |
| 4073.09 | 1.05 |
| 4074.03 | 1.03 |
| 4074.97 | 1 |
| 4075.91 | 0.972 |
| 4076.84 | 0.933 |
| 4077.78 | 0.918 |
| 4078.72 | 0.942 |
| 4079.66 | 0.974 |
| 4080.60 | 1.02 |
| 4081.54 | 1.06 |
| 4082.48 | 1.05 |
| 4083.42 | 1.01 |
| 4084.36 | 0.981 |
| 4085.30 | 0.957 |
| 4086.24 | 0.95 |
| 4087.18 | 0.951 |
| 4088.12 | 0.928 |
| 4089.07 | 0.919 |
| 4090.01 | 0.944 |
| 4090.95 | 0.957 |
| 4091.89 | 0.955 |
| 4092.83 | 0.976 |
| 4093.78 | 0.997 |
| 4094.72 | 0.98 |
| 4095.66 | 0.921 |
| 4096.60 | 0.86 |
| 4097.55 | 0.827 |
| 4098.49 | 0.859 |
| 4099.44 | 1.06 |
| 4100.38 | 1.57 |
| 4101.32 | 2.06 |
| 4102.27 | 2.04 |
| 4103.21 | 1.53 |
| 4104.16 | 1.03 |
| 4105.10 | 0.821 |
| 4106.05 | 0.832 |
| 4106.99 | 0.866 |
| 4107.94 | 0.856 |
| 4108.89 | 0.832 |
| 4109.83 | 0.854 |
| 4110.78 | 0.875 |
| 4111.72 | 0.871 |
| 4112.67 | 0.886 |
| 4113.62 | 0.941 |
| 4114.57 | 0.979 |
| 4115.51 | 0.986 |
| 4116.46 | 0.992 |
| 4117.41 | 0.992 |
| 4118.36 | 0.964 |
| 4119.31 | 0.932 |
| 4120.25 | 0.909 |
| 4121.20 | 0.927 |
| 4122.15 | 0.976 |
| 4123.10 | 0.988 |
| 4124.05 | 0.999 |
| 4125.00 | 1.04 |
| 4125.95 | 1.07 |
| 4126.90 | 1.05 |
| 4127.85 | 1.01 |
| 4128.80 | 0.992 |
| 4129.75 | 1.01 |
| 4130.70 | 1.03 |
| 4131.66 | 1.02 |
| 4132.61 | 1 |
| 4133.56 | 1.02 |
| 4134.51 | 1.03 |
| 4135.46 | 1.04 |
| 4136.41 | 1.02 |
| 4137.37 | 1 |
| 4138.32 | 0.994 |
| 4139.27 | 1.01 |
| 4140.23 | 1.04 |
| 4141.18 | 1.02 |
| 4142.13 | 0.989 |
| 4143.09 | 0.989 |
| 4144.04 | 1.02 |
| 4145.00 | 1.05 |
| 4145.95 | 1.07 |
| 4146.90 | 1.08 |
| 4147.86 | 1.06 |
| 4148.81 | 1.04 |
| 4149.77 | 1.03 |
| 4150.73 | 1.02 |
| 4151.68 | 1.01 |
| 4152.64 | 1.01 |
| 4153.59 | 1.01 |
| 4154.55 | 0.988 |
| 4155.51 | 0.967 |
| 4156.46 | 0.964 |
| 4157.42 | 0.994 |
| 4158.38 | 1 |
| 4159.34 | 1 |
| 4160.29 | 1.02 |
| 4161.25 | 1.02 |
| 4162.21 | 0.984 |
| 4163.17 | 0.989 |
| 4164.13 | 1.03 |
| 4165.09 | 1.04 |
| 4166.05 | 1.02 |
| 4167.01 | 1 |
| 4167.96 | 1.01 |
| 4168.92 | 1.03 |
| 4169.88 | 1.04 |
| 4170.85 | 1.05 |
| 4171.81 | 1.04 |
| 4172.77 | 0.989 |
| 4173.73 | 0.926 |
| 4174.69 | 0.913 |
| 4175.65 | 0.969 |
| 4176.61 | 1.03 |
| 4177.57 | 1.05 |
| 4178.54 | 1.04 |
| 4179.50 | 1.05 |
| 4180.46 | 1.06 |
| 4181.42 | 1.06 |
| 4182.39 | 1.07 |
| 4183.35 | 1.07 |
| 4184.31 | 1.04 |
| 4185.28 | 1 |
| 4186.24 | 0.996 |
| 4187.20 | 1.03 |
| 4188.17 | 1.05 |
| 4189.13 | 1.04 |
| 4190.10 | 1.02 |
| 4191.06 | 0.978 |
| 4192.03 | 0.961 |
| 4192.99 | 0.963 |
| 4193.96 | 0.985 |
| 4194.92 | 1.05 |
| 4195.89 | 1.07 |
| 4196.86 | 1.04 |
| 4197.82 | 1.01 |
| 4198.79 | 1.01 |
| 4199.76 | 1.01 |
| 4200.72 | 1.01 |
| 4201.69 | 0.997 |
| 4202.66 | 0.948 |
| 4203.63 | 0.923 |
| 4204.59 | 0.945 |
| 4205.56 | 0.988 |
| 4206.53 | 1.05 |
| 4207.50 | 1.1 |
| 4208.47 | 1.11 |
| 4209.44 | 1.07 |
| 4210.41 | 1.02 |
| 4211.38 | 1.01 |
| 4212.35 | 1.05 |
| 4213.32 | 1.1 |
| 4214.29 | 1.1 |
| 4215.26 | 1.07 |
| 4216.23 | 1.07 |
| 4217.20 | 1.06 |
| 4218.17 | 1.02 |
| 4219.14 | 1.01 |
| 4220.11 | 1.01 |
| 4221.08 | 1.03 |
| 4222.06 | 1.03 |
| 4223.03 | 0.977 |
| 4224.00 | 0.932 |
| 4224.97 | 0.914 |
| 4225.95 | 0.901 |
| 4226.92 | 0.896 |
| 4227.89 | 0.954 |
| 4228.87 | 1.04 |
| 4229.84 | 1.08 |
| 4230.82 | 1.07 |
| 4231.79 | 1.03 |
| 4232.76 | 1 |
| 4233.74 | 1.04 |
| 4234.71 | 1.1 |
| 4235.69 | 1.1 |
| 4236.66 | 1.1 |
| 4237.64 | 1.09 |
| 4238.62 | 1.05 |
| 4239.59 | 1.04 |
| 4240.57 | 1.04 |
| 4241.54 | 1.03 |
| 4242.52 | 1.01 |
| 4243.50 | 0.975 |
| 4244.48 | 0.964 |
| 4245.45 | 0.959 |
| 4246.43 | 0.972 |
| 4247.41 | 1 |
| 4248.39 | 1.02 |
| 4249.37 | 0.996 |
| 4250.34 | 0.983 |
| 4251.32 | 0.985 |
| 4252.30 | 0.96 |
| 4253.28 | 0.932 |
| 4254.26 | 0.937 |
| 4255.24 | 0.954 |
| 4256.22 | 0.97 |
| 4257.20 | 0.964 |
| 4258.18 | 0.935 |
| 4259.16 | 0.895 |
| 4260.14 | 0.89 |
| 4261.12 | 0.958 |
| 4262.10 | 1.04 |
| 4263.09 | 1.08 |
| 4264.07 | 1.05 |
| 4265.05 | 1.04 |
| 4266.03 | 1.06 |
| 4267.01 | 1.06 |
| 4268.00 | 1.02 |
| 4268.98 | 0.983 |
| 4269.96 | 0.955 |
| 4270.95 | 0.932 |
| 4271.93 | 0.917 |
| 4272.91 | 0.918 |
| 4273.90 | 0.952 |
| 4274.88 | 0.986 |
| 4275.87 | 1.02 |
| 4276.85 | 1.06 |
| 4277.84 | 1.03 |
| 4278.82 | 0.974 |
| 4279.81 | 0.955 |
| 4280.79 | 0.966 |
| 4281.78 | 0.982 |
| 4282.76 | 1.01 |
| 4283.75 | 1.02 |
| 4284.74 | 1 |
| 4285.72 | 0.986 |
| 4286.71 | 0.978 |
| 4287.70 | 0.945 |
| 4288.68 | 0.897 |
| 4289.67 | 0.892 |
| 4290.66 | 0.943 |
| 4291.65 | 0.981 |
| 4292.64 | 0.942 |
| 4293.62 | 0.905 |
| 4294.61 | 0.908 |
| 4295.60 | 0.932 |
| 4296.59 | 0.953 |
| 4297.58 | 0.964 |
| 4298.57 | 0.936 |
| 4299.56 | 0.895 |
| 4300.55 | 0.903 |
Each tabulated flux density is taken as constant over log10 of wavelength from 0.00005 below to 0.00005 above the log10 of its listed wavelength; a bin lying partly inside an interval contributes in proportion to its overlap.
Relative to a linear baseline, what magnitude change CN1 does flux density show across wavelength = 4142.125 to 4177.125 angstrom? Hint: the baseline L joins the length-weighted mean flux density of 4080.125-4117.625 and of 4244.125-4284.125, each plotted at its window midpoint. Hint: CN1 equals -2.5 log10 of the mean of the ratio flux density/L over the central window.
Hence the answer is 0.00 mag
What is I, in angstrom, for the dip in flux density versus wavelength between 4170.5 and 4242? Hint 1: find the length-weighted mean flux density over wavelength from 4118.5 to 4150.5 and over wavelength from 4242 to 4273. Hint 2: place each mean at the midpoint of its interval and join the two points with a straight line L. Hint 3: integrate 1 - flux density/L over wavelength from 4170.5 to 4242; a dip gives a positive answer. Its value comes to -2.1 angstrom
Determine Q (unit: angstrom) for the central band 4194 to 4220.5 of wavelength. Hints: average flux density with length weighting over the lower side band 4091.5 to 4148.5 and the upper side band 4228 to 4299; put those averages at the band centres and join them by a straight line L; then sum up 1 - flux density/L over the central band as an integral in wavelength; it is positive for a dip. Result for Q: -0.7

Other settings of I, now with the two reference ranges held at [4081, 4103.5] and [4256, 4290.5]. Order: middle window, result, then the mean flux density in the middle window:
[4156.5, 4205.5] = 1.30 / 1.01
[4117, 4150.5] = 1.76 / 1.01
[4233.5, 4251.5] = -0.44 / 1.02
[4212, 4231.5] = -0.05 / 1.02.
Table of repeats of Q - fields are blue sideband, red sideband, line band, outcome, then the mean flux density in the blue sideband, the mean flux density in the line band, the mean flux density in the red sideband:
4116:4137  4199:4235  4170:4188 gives -0.21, 1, 1.02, 1.02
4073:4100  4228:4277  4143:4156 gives -0.61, 0.966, 1.03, 1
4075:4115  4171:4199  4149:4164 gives 0.24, 1.02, 1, 1.02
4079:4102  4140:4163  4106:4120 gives 1.60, 1.04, 0.913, 1.02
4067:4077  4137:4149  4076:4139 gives 2.42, 1.08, 1.01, 1.03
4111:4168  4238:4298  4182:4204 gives -0.44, 1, 1.01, 0.978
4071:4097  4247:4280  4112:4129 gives 0.01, 0.978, 0.978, 0.983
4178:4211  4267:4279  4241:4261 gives 0.54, 1.02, 0.967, 0.982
